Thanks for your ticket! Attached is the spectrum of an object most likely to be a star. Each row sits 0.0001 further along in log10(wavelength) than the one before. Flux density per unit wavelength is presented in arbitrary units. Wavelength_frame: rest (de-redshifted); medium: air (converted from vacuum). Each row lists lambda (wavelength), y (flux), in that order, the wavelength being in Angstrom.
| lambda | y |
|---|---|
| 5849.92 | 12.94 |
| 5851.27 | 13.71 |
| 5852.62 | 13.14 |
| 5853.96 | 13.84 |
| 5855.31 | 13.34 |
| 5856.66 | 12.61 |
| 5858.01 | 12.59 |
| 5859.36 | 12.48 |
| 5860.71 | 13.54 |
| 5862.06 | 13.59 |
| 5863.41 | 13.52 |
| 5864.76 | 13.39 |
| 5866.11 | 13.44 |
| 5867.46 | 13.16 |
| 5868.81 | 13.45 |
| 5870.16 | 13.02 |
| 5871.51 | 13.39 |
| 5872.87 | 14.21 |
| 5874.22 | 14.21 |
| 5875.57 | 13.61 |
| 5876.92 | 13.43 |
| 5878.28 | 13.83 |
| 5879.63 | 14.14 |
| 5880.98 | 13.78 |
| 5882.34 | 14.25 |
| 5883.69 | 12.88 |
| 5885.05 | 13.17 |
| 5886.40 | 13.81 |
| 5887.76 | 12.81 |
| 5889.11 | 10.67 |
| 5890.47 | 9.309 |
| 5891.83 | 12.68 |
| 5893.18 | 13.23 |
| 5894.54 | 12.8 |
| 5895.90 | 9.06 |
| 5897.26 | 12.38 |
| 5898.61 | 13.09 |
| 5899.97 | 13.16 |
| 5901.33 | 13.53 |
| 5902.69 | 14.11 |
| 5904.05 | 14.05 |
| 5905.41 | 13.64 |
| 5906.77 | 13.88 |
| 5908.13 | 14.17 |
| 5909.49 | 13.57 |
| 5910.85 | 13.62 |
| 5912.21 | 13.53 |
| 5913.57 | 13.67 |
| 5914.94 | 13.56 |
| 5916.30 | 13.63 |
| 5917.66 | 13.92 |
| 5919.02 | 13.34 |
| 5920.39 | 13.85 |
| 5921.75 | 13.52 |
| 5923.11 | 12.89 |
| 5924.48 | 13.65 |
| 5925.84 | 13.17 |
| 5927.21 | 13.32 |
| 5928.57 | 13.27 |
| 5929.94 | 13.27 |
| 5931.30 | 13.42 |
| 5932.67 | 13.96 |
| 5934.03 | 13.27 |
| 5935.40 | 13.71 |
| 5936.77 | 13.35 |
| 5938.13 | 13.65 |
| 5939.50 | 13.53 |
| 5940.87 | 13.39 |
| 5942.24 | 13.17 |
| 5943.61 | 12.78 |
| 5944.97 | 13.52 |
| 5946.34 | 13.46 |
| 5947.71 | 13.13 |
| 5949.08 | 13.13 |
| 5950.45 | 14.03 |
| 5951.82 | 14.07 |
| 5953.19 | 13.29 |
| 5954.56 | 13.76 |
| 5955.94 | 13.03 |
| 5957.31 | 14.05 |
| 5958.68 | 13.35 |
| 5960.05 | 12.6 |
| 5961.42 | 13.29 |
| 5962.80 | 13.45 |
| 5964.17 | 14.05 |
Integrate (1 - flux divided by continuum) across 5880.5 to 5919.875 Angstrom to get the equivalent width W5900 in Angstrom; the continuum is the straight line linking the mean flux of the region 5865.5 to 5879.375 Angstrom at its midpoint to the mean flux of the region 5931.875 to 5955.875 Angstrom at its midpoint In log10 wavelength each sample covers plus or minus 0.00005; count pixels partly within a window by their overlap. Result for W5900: 1.4 Angstrom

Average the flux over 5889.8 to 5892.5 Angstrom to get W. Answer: 11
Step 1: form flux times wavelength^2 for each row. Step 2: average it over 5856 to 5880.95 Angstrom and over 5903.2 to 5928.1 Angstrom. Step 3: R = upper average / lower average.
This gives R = 1.0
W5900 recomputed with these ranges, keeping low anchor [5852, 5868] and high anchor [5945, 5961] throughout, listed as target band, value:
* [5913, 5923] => -0.2 Angstrom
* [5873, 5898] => 0.9 Angstrom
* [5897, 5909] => -0.2 Angstrom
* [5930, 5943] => -0.1 Angstrom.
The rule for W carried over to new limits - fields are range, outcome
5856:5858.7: 12.6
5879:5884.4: 13.8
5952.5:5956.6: 13.3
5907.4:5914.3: 13.7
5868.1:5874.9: 13.7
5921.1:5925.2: 13.4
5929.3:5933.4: 13.6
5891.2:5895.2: 12.9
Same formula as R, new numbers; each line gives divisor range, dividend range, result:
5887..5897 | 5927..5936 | 1.18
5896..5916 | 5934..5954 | 1.01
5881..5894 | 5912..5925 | 1.09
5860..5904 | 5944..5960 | 1.05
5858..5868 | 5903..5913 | 1.06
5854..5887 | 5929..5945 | 1.02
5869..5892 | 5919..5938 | 1.04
